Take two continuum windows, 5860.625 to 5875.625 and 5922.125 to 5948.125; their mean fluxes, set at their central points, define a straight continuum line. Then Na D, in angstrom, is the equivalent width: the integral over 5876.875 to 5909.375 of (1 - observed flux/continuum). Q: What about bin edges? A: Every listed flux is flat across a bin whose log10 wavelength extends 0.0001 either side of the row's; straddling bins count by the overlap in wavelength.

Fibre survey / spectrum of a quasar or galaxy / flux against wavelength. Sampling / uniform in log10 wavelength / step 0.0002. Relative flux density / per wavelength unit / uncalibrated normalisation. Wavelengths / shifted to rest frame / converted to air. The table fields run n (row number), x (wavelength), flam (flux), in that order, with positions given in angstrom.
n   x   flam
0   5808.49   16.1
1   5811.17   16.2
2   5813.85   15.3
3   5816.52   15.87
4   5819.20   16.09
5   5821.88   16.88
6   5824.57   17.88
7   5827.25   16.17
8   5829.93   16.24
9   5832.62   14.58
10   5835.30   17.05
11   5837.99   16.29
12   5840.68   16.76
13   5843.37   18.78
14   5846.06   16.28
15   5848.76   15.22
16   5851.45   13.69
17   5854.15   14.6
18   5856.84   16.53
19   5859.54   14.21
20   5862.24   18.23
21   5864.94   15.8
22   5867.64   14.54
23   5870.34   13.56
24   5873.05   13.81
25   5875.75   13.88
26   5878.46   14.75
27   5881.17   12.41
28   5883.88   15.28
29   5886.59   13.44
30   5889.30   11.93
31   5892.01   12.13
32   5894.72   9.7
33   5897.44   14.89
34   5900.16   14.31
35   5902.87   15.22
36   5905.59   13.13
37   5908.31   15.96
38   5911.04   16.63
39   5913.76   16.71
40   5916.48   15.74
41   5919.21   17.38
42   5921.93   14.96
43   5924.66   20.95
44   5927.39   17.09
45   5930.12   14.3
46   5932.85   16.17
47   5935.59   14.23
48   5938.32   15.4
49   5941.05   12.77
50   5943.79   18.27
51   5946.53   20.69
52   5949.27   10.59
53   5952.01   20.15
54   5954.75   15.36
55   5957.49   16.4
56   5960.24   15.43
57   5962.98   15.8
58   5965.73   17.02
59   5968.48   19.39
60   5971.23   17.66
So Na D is 4.23 angstrom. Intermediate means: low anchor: 15.1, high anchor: 16.5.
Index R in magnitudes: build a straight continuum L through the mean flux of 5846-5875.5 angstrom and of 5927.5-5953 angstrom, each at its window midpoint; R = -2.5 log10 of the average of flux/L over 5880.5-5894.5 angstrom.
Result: 0.19 mag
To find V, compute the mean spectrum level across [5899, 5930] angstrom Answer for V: 16.1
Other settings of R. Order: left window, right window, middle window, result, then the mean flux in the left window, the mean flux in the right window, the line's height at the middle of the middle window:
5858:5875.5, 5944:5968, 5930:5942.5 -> 0.11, 15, 16.6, 16.3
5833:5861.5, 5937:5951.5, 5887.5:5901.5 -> 0.25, 15.9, 15.8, 15.9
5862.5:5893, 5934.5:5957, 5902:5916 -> -0.05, 14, 16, 14.9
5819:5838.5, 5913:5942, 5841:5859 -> 0.03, 16.4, 16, 16.3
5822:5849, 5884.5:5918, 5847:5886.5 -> 0.05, 16.6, 14.2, 15.4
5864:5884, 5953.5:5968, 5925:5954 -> -0.03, 14.2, 16.2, 15.7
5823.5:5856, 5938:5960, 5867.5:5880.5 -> 0.16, 16.1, 16.2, 16.1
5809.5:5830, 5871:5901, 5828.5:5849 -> -0.07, 16.3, 13.3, 15.5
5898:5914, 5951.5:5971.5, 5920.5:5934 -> -0.06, 15.2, 17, 15.9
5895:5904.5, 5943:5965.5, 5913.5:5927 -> -0.14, 14.2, 16.6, 15.1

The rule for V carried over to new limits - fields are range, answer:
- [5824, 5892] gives 15.2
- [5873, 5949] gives 15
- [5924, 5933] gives 17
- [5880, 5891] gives 13.2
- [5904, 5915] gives 15.6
